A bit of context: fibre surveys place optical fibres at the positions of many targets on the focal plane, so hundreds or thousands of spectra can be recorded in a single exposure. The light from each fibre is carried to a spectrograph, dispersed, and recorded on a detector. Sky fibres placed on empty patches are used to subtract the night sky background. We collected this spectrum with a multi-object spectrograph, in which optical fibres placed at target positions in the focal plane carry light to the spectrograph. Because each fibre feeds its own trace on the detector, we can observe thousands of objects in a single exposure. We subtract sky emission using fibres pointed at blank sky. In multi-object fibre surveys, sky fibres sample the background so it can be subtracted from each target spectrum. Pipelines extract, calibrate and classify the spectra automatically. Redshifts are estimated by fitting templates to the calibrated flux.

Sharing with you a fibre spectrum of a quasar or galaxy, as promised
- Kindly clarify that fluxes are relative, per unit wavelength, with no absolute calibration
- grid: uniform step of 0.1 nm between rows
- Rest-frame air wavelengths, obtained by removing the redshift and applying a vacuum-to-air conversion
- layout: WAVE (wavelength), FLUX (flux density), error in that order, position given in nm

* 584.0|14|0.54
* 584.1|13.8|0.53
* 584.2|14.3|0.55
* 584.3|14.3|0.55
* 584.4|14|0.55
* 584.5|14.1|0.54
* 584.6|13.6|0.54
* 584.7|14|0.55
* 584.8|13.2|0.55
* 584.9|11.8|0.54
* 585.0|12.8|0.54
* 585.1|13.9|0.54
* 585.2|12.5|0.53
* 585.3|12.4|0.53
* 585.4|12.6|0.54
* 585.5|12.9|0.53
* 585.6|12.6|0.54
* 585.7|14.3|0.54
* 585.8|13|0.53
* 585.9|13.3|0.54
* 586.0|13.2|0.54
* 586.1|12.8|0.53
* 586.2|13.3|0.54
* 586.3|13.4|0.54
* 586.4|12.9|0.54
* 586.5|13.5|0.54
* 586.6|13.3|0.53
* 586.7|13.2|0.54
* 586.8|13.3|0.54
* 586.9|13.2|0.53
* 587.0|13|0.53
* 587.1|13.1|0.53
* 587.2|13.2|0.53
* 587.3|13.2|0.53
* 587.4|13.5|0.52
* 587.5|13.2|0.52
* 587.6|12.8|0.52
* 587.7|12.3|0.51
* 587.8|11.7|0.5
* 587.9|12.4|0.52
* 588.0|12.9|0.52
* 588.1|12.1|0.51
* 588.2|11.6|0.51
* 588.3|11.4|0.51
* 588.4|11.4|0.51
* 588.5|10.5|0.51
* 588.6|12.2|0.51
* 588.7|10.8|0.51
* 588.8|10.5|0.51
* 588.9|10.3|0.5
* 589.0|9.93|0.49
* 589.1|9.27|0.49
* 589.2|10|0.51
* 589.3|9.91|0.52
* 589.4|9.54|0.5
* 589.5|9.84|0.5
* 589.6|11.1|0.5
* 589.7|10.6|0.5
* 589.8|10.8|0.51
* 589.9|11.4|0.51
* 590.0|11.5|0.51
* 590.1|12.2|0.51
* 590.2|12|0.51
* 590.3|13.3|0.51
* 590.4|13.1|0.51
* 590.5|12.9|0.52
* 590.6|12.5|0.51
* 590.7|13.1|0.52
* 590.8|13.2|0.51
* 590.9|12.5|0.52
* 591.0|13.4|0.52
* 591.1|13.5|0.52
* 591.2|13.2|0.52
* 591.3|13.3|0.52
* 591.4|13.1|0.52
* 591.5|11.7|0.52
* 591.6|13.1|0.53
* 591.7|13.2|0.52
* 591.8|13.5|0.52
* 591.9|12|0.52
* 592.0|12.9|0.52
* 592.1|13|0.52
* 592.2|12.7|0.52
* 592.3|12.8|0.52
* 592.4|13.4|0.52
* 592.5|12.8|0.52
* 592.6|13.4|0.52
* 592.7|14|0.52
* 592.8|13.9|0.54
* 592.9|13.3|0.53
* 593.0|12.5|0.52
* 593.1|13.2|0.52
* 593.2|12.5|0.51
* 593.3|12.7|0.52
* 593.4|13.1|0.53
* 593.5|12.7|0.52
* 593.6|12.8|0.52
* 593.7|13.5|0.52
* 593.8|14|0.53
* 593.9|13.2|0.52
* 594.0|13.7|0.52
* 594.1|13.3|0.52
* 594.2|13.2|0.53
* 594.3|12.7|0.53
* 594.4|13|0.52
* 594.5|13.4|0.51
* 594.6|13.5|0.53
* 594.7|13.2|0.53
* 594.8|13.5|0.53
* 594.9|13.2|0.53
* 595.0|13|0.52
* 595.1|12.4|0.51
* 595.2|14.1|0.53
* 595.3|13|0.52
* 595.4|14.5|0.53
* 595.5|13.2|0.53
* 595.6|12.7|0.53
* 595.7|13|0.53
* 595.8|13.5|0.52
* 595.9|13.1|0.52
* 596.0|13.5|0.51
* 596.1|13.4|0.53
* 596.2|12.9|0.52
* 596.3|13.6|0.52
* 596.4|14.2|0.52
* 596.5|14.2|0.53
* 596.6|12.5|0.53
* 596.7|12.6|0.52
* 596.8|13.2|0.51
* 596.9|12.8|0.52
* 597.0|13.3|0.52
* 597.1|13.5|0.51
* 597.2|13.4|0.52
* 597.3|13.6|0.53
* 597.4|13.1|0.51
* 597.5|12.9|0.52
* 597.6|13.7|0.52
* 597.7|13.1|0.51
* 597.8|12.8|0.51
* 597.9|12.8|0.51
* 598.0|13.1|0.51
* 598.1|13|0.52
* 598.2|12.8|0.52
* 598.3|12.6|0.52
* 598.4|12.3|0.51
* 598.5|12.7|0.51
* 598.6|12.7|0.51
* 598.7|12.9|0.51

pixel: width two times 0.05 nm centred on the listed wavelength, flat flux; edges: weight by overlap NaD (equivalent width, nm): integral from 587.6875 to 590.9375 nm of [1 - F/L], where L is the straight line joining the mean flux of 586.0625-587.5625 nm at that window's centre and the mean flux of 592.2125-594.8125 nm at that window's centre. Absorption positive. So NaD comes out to 0.43 nm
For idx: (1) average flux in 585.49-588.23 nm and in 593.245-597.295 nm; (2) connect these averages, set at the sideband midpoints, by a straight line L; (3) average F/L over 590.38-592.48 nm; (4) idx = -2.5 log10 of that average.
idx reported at 0.015 mag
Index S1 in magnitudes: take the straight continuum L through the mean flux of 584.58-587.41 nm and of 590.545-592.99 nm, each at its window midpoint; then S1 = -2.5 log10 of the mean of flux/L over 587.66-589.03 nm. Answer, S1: 0.15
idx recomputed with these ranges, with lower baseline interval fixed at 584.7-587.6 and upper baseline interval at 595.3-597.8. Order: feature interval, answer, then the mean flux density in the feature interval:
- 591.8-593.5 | 0.02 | 13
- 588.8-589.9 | 0.28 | 10.2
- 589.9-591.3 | 0.03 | 12.8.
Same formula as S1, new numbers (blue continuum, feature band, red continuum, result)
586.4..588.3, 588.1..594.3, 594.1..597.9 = 0.06 mag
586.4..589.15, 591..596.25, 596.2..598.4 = -0.03 mag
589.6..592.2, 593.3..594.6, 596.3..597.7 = -0.02 mag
